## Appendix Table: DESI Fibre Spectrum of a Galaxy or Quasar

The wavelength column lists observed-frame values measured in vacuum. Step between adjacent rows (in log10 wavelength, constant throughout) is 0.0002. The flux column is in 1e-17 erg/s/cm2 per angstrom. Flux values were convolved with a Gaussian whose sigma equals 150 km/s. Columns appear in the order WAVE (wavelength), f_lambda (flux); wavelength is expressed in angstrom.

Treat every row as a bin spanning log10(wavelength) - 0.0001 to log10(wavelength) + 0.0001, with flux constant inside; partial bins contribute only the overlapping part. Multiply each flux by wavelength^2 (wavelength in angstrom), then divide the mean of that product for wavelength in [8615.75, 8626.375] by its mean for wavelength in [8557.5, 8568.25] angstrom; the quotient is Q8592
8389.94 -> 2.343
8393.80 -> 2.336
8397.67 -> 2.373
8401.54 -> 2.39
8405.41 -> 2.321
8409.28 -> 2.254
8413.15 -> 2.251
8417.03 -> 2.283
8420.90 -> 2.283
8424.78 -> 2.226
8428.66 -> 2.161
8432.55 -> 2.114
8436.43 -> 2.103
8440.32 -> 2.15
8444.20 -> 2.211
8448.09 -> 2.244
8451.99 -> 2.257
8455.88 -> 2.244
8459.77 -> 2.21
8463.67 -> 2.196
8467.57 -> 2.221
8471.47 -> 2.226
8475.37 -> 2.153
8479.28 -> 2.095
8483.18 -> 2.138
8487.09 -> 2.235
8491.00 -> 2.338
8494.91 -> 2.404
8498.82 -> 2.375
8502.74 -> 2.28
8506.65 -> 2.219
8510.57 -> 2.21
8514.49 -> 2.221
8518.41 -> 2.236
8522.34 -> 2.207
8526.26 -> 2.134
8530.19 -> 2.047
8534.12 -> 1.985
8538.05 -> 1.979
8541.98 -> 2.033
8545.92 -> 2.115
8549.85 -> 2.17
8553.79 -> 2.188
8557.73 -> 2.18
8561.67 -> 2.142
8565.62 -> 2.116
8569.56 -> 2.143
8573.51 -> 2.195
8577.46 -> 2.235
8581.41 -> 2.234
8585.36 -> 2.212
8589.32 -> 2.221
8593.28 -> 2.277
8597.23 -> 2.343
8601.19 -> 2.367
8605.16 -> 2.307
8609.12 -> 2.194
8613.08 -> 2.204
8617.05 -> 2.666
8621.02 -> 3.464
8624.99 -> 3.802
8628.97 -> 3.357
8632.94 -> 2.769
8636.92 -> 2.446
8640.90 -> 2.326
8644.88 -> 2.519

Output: 1.57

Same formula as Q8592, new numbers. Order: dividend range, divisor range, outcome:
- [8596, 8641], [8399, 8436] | 1.26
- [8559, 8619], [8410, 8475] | 1.06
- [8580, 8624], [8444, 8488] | 1.15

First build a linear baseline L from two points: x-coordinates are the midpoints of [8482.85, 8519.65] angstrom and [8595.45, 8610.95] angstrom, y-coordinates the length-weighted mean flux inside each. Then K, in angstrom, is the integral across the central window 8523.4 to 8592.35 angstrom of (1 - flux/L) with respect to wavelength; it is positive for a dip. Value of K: 4.5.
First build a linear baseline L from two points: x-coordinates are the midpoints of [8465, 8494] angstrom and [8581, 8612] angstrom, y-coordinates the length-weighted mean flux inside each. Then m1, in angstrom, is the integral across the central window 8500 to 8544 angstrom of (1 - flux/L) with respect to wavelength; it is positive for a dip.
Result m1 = 1.7 angstrom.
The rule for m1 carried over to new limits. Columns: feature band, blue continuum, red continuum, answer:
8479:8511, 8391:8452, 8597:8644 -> 2.0 angstrom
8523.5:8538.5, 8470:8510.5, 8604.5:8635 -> 2.4 angstrom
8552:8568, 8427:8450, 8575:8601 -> 0.6 angstrom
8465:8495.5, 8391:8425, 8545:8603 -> 0.6 angstrom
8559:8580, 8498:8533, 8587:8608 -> 0.9 angstrom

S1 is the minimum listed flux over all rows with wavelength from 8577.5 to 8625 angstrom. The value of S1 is 2.194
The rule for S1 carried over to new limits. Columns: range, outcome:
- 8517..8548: 1.979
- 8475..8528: 2.095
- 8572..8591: 2.195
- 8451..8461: 2.21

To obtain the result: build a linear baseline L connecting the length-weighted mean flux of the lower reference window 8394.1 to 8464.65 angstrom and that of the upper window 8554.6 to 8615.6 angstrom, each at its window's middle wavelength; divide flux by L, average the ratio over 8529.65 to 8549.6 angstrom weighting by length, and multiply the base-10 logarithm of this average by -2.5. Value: 0.096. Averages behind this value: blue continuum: 2.24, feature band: 2.04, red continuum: 2.23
